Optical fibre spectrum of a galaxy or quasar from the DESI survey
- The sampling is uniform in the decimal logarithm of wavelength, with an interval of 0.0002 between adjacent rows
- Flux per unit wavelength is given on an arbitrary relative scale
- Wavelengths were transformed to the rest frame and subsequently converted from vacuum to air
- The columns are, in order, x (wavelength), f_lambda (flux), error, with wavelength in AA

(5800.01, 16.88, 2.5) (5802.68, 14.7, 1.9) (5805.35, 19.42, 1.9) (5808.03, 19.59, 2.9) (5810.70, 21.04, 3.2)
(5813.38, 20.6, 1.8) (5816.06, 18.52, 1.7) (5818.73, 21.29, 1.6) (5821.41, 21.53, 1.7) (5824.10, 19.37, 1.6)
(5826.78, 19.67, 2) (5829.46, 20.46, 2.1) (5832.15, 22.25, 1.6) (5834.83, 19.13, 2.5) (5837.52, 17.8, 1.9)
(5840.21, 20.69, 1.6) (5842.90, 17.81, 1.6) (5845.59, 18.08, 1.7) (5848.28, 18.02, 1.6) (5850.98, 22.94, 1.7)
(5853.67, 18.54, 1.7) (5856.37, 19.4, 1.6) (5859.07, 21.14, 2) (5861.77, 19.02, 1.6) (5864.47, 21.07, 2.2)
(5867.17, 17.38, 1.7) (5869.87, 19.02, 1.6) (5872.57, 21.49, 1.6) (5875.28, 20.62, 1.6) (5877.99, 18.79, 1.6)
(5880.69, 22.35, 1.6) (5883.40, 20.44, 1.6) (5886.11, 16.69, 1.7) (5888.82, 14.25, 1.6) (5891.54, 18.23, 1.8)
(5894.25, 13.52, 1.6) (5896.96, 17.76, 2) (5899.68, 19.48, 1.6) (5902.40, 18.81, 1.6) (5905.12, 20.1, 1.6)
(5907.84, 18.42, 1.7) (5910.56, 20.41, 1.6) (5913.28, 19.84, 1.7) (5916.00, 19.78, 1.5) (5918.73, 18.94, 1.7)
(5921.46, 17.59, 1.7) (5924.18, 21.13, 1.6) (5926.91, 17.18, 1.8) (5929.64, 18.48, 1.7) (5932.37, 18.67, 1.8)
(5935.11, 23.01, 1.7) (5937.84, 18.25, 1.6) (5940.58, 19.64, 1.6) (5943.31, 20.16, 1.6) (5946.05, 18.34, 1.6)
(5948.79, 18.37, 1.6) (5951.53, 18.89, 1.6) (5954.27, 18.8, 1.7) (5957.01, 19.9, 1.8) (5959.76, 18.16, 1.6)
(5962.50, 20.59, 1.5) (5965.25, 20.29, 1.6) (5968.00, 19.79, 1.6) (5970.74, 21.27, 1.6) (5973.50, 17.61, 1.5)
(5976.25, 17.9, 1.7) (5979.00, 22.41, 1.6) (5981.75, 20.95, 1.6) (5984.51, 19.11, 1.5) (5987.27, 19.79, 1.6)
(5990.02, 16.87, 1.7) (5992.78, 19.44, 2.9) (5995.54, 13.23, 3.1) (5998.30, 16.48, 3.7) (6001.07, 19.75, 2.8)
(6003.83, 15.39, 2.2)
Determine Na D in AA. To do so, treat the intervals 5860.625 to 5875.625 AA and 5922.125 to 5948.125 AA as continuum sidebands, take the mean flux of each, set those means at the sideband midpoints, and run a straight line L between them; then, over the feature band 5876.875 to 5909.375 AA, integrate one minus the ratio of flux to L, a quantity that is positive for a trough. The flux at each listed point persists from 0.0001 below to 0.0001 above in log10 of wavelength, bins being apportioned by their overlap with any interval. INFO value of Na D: 2.2 AA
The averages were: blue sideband 19.7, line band 18.2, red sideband 19.4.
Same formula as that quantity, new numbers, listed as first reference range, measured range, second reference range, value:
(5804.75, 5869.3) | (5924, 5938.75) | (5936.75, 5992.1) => 0.1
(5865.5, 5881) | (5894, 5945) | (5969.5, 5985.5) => 1.8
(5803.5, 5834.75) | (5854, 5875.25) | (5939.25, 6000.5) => 0.1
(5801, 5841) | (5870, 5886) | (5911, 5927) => -0.7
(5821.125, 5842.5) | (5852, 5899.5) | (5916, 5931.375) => 1.3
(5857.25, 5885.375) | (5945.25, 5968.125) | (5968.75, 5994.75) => 0.3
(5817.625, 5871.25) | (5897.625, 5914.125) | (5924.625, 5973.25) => 0.1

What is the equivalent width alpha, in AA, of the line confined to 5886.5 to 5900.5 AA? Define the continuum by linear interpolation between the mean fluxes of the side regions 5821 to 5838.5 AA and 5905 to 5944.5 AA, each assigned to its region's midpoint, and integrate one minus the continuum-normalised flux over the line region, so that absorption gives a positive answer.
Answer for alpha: 2.2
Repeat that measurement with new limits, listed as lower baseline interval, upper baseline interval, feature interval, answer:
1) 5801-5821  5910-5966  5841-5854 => 0.1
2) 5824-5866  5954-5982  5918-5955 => 1.2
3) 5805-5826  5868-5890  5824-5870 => 0.3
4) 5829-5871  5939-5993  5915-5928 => 0.3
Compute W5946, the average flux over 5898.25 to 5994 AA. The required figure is 19.4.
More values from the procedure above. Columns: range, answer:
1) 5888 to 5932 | 18.4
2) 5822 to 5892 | 19.4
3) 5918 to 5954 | 19.1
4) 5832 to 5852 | 19.4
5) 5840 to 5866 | 19.6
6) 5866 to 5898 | 18.4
